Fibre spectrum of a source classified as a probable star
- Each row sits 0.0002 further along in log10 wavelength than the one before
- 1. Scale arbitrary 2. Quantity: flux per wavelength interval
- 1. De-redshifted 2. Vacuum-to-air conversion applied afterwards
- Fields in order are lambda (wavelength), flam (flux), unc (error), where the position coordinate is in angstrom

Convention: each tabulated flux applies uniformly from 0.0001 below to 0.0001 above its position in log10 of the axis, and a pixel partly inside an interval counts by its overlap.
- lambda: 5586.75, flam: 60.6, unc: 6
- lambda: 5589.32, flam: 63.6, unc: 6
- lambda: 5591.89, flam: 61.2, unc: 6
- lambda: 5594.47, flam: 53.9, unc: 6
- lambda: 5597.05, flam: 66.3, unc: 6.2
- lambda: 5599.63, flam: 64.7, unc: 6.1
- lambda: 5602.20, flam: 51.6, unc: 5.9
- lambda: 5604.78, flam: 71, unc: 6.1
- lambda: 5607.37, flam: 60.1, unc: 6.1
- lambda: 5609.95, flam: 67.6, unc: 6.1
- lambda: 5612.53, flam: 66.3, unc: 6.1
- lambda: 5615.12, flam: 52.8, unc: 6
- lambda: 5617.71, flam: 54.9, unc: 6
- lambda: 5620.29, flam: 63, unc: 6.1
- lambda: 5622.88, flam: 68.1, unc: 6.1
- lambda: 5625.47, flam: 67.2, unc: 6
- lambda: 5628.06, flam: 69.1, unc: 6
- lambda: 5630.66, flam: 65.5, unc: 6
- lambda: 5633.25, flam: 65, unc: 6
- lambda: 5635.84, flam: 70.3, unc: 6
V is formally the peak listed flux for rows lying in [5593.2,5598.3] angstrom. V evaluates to 66.3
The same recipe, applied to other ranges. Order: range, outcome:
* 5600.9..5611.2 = 71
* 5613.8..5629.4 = 69.1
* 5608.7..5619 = 67.6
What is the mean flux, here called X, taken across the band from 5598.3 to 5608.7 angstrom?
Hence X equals 61.9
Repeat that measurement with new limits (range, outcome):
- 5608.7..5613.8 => 67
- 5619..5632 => 66.6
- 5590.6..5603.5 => 59.6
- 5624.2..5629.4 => 68.1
